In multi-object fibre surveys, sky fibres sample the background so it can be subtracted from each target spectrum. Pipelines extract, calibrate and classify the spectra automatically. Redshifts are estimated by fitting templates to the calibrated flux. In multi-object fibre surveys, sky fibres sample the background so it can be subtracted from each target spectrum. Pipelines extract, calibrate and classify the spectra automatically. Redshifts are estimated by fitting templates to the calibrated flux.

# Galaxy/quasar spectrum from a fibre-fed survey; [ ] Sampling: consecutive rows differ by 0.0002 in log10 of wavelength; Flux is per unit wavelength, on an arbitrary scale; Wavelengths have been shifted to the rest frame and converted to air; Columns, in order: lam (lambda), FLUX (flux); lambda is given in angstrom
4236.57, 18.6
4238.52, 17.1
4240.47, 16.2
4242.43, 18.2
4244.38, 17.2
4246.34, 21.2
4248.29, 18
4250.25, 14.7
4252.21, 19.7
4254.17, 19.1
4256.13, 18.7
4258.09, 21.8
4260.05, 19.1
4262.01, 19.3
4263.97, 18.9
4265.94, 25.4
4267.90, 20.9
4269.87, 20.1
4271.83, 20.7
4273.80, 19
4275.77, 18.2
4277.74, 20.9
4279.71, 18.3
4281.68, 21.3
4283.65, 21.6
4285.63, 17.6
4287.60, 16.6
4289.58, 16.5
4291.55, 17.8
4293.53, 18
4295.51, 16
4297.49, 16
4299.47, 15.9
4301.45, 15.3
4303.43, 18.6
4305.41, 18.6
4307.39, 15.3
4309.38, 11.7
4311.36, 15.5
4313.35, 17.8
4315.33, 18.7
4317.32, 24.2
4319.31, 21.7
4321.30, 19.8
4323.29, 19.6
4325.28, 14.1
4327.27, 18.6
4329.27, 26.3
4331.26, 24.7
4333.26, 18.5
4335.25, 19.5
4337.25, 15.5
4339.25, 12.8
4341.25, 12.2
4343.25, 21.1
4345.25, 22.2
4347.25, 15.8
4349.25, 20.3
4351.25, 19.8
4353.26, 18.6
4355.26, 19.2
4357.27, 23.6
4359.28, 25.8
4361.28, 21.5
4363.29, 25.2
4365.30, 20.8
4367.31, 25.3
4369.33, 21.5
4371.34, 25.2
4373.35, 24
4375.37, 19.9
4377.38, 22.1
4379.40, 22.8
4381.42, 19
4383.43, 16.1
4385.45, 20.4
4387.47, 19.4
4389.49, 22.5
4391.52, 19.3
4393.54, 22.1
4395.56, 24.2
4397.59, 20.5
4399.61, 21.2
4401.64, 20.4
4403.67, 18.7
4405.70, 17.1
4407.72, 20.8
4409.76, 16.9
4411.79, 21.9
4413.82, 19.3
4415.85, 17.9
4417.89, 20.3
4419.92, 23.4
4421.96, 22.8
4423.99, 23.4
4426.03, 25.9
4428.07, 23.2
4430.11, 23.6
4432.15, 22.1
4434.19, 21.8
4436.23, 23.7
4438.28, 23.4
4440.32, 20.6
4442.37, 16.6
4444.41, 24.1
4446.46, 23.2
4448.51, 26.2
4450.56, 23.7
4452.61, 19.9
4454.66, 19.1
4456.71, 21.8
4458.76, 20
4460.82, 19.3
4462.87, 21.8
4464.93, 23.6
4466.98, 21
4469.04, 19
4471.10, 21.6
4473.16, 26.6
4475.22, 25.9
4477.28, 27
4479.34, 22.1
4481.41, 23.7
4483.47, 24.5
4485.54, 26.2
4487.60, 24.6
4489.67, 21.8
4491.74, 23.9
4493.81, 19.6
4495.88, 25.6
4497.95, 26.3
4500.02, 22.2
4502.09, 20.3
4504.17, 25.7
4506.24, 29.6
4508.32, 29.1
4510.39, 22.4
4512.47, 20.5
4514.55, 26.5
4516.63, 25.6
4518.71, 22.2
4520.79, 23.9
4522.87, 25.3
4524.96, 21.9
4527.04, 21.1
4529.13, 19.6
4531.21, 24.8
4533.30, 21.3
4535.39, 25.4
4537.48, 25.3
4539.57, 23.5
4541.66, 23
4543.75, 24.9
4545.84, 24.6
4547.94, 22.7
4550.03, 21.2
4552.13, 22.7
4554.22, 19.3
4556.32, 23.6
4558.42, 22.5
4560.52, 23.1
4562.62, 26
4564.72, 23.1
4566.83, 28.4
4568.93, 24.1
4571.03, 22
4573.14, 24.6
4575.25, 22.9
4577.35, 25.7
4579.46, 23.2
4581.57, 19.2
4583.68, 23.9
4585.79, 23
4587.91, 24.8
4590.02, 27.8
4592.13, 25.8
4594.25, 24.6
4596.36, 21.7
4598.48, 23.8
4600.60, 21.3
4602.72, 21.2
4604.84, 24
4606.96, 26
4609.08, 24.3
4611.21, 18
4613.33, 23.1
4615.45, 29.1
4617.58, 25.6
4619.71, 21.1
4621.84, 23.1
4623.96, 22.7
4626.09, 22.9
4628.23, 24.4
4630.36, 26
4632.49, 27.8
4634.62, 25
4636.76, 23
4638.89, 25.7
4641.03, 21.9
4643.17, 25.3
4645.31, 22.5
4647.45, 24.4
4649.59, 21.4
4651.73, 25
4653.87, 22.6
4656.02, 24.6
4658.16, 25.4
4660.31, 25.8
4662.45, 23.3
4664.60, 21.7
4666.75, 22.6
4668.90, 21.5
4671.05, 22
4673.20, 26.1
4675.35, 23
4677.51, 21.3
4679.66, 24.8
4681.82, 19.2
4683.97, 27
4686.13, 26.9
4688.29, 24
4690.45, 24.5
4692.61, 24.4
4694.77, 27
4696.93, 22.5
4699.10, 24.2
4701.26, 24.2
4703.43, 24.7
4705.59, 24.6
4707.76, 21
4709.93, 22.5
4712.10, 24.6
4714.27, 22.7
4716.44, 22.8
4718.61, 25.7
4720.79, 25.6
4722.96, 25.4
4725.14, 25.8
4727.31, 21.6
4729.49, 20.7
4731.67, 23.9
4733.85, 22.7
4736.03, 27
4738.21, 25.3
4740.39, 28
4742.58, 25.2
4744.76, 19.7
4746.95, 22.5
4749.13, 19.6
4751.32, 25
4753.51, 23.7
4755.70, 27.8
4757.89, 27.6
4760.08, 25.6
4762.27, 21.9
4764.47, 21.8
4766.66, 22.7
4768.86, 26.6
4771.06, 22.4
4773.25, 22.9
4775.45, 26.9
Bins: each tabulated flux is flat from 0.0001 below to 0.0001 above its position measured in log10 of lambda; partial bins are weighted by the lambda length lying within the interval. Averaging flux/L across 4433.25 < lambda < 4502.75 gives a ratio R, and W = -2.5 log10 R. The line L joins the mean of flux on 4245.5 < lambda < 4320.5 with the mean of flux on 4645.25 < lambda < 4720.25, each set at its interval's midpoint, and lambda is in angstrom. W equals -0.08 mag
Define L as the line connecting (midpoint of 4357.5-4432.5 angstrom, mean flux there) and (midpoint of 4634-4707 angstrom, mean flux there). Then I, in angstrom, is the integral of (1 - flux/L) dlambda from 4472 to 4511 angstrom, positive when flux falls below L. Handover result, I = -3.91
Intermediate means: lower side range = 21.5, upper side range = 23.9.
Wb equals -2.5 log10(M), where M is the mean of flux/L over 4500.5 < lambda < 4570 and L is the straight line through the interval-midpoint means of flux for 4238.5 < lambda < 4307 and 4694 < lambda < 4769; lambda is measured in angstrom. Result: -0.096 mag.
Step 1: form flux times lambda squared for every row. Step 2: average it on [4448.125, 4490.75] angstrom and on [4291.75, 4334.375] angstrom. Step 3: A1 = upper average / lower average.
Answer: 1.3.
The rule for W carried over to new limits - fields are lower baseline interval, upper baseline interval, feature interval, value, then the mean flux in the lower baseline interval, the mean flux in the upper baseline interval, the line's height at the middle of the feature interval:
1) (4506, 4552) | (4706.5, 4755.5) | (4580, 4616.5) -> 0.00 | 23.7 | 23.8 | 23.7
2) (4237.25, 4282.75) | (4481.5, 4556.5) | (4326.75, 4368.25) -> 0.02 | 19.3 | 23.6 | 20.8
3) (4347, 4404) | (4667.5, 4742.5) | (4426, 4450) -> -0.04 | 21.3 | 24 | 21.8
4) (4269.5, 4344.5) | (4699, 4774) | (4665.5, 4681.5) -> 0.01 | 18.3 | 23.9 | 23.1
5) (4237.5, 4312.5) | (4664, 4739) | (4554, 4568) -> -0.09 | 18.3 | 23.8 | 22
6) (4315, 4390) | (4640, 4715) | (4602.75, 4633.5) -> -0.04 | 20.5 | 23.7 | 23.1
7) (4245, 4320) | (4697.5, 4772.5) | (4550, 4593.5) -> -0.08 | 18.6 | 24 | 22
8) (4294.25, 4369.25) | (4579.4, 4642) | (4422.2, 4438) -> -0.13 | 19.1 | 23.8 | 20.8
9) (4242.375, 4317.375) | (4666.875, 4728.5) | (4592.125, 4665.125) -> -0.04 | 18.5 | 23.9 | 23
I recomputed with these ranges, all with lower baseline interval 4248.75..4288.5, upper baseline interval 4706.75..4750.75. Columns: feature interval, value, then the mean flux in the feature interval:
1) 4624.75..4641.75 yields -1.36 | 24.6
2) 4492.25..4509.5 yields -2.49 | 24.8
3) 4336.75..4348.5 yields 2.04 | 16.7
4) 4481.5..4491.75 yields -1.28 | 24.2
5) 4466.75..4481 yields -1.38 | 23.5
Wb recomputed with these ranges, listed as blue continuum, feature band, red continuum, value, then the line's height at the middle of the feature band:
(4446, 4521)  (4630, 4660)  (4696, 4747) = -0.03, 23.7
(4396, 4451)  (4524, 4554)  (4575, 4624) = 0.00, 22.9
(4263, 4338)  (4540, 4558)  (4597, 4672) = -0.02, 22.4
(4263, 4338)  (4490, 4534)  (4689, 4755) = -0.11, 21.4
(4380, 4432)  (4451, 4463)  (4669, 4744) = 0.05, 21.4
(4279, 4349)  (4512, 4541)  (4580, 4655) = -0.06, 22.1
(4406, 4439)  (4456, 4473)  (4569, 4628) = 0.05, 22.2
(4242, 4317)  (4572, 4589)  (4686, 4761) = -0.05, 22.4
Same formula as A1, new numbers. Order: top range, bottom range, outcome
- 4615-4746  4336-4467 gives 1.29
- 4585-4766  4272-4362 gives 1.50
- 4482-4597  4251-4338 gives 1.41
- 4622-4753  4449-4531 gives 1.12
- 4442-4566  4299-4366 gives 1.31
